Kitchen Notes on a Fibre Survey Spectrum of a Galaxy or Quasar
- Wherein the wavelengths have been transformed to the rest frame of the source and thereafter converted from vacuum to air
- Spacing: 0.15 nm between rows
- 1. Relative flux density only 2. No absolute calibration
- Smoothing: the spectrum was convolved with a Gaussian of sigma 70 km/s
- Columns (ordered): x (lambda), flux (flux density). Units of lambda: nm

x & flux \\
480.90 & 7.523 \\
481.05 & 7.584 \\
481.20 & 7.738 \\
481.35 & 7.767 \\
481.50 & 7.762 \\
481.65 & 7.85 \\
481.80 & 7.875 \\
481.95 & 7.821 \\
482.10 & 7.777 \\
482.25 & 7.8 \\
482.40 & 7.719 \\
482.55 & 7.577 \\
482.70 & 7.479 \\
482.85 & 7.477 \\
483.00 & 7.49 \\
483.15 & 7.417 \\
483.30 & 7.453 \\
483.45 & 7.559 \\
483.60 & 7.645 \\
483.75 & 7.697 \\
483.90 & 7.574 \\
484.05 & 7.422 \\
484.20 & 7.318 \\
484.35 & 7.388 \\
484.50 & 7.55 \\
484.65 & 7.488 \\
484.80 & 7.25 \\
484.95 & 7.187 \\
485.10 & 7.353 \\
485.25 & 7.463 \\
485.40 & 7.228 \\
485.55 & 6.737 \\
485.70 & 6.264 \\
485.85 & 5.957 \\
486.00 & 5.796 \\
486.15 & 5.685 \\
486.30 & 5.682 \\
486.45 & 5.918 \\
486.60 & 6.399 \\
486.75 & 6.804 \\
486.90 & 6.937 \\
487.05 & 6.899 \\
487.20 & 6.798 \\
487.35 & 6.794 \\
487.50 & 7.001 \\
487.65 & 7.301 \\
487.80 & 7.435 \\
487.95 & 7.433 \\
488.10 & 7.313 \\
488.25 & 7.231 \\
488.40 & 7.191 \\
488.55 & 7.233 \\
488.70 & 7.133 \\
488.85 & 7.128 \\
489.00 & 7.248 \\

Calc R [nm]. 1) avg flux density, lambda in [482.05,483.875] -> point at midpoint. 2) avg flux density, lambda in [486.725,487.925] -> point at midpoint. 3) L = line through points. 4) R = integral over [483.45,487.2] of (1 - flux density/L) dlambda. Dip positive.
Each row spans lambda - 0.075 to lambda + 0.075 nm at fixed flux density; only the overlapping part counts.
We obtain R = 0.193 nm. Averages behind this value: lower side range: 7.59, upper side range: 7.02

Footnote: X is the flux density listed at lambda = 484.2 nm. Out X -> 7.318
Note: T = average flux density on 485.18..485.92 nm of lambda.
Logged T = 6.73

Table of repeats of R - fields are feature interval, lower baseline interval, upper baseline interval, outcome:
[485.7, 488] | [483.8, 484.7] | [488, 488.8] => 0.233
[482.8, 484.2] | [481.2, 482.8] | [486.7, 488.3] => 0.008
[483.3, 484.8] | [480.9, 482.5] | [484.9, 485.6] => -0.021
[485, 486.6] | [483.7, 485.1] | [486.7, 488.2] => 0.187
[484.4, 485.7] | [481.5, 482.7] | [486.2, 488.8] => 0.012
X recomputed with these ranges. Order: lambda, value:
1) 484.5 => 7.55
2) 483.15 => 7.417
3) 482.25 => 7.8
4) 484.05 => 7.422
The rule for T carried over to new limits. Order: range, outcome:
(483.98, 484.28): 7.37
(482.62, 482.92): 7.48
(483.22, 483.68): 7.55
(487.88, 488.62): 7.28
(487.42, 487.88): 7.24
